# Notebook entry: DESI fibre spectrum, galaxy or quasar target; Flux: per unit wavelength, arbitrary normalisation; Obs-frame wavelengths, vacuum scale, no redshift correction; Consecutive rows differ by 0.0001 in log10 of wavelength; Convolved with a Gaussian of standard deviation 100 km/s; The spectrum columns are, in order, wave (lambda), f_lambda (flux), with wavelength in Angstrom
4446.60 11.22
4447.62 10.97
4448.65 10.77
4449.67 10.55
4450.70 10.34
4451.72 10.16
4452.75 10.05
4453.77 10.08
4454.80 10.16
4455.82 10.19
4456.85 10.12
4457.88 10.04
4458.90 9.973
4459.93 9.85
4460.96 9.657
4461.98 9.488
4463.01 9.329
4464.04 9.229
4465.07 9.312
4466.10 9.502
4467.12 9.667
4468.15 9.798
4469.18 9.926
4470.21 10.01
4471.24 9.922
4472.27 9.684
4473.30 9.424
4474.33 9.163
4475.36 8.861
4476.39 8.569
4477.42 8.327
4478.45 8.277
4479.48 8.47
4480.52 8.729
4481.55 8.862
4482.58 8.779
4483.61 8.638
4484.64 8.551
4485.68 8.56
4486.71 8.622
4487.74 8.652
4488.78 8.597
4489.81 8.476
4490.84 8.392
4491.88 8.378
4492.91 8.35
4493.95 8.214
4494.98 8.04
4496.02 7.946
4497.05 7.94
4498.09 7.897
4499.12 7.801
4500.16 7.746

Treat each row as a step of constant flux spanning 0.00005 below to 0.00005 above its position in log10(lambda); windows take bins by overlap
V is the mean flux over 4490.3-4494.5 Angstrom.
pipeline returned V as 8.34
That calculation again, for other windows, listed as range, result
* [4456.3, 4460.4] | 9.99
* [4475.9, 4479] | 8.4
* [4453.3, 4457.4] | 10.1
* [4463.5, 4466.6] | 9.33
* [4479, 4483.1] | 8.71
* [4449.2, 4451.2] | 10.4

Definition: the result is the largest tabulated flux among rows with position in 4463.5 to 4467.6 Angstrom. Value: 9.667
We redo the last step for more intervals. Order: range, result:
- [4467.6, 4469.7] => 9.926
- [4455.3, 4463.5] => 10.19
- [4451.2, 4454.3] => 10.16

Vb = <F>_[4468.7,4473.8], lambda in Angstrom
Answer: 9.79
